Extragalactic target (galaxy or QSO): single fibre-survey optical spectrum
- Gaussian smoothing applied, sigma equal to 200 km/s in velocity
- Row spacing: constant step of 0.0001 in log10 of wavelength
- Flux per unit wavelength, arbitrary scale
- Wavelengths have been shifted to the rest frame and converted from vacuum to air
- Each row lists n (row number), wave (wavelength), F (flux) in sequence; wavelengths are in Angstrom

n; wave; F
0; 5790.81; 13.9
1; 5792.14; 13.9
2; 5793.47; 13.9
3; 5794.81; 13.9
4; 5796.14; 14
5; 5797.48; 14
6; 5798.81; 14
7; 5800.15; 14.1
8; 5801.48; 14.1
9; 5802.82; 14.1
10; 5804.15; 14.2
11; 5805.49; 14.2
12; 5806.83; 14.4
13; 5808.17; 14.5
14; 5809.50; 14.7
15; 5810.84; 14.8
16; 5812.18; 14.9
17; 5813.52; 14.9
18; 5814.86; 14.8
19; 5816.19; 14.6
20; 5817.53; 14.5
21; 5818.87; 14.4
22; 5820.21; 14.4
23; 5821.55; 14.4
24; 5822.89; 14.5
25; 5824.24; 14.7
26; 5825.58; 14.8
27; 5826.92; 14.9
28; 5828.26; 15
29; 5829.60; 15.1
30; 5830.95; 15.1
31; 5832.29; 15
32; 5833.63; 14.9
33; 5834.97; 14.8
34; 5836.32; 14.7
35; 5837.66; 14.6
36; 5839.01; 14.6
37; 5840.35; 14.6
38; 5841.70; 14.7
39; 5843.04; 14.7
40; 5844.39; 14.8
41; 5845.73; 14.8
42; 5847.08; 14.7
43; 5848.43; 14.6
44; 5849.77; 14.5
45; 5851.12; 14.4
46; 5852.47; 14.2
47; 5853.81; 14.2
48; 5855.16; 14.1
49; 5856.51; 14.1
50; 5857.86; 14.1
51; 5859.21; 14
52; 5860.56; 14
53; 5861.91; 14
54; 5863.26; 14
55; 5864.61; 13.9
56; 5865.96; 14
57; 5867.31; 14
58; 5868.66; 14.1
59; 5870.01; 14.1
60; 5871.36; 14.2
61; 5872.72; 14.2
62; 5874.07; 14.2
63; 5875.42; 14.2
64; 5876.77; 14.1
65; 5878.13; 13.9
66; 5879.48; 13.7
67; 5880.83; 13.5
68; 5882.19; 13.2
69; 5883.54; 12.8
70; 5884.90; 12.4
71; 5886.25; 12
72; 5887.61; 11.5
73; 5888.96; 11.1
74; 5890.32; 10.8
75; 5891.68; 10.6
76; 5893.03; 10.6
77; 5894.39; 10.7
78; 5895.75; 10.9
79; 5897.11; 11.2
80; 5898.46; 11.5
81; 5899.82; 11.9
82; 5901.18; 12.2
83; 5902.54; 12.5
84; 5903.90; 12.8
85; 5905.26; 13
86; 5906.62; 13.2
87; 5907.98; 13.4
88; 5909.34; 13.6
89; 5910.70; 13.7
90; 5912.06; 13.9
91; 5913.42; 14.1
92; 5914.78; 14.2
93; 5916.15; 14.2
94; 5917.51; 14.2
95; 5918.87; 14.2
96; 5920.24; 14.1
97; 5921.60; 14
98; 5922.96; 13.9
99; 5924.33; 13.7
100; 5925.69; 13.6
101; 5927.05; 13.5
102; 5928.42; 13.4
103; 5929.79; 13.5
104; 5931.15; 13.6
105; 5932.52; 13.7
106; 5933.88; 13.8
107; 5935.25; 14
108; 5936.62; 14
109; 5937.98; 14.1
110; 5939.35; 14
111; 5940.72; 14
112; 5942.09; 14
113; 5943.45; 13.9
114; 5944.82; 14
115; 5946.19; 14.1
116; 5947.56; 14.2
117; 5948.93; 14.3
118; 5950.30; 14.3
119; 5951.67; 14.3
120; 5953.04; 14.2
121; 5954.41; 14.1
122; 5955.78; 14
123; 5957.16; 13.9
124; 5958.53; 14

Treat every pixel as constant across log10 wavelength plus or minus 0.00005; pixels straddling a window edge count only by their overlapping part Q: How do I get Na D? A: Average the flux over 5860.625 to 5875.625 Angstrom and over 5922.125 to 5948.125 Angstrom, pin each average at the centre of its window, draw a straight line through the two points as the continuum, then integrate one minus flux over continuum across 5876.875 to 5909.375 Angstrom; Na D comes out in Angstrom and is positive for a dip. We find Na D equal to 4.1 Angstrom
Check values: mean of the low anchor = 14.1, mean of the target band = 12.2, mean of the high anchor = 13.8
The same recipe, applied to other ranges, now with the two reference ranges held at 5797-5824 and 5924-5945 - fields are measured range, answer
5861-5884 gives 0.4 Angstrom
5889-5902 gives 2.6 Angstrom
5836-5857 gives -0.4 Angstrom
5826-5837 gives -0.5 Angstrom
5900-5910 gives 0.8 Angstrom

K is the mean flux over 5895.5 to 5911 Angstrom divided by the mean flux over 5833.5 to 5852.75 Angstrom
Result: 0.85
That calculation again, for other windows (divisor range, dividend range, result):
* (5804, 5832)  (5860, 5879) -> 0.96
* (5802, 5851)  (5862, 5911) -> 0.88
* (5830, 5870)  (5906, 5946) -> 0.96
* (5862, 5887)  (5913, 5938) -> 1.01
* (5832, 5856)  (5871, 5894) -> 0.87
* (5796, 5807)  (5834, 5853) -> 1.04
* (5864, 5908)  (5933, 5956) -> 1.11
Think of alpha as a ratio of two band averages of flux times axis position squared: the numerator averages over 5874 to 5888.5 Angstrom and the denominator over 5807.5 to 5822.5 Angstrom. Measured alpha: 0.92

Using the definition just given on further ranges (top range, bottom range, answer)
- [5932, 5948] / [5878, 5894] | 1.18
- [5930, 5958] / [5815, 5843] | 0.99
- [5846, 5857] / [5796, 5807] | 1.04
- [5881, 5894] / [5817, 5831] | 0.82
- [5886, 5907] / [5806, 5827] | 0.82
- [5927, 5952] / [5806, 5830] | 0.99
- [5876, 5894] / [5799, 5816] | 0.87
